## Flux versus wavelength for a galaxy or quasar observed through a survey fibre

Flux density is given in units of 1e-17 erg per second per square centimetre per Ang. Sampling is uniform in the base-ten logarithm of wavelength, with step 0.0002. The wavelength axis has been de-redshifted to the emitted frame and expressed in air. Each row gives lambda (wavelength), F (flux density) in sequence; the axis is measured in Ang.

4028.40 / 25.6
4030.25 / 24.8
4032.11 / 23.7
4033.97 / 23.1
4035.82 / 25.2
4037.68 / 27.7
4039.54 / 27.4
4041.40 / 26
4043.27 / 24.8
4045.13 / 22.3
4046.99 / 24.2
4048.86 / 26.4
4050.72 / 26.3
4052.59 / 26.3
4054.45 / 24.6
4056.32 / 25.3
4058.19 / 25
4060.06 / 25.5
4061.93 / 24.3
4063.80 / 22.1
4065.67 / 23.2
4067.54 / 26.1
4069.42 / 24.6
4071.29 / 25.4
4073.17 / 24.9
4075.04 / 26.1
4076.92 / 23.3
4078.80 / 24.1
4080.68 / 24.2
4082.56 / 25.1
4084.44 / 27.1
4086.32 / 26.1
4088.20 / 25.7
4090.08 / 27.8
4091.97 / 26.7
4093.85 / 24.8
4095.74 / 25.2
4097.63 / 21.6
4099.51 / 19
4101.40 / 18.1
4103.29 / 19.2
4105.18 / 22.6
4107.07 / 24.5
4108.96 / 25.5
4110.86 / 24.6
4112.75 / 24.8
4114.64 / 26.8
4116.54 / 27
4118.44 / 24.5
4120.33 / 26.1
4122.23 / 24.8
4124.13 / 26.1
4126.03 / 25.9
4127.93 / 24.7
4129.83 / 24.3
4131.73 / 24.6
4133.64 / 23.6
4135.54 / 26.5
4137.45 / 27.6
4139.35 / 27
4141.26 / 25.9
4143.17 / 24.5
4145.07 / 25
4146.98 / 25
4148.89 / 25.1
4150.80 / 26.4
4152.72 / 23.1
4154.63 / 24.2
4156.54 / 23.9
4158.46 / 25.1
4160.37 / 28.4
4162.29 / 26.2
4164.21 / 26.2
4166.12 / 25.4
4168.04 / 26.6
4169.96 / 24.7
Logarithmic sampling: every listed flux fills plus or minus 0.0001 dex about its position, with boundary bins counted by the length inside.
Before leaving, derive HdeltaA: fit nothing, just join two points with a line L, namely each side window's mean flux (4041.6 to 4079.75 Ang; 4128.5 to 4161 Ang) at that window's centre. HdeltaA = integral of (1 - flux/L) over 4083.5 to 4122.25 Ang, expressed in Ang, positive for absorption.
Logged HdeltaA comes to 1.0 Ang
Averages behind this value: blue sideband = 24.8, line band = 24.4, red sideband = 25.3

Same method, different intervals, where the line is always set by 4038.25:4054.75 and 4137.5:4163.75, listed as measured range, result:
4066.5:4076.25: 0.0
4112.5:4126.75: -0.2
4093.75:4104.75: 1.9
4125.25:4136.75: 0.2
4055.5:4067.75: 0.5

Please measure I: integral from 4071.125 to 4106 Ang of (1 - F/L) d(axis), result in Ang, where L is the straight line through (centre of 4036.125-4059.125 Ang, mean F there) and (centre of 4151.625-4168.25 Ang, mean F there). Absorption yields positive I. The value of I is 1.99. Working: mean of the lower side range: 25.5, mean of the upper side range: 25.4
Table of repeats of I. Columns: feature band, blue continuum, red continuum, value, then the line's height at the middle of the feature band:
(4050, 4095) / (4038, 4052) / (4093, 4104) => -3.7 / 23.3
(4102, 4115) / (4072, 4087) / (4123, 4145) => 0.8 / 25.3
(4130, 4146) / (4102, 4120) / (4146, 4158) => -0.7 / 24.5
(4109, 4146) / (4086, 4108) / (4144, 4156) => -2.0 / 24.2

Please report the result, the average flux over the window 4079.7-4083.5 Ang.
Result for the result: 24.6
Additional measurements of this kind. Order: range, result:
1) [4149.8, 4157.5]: 24.4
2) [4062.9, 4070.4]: 24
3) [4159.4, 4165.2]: 27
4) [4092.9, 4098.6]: 23.9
